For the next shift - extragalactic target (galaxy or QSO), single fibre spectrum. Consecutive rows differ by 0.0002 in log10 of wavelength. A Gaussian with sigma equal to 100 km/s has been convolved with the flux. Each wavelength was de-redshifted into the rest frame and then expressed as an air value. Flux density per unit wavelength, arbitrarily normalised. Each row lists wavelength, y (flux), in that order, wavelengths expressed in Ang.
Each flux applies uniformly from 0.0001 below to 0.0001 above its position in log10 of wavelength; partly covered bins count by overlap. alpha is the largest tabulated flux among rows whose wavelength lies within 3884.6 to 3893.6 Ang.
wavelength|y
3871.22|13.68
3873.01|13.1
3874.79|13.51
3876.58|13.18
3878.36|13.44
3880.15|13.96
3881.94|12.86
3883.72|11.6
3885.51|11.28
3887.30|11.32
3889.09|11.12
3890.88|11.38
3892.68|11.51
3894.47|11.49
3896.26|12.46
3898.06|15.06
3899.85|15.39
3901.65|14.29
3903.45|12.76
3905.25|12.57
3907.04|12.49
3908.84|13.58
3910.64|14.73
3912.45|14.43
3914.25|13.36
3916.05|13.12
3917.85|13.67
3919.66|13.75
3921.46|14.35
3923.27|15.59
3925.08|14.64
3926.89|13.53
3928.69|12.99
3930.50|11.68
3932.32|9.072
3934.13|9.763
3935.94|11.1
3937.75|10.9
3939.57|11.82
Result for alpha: 11.51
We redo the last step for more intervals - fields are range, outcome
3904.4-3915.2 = 14.73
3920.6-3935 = 15.59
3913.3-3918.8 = 13.67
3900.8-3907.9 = 14.29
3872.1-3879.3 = 13.51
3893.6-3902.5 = 15.39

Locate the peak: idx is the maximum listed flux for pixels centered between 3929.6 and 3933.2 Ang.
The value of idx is 11.68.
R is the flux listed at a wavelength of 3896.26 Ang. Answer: 12.46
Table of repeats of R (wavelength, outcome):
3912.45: 14.43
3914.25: 13.36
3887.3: 11.32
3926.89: 13.53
